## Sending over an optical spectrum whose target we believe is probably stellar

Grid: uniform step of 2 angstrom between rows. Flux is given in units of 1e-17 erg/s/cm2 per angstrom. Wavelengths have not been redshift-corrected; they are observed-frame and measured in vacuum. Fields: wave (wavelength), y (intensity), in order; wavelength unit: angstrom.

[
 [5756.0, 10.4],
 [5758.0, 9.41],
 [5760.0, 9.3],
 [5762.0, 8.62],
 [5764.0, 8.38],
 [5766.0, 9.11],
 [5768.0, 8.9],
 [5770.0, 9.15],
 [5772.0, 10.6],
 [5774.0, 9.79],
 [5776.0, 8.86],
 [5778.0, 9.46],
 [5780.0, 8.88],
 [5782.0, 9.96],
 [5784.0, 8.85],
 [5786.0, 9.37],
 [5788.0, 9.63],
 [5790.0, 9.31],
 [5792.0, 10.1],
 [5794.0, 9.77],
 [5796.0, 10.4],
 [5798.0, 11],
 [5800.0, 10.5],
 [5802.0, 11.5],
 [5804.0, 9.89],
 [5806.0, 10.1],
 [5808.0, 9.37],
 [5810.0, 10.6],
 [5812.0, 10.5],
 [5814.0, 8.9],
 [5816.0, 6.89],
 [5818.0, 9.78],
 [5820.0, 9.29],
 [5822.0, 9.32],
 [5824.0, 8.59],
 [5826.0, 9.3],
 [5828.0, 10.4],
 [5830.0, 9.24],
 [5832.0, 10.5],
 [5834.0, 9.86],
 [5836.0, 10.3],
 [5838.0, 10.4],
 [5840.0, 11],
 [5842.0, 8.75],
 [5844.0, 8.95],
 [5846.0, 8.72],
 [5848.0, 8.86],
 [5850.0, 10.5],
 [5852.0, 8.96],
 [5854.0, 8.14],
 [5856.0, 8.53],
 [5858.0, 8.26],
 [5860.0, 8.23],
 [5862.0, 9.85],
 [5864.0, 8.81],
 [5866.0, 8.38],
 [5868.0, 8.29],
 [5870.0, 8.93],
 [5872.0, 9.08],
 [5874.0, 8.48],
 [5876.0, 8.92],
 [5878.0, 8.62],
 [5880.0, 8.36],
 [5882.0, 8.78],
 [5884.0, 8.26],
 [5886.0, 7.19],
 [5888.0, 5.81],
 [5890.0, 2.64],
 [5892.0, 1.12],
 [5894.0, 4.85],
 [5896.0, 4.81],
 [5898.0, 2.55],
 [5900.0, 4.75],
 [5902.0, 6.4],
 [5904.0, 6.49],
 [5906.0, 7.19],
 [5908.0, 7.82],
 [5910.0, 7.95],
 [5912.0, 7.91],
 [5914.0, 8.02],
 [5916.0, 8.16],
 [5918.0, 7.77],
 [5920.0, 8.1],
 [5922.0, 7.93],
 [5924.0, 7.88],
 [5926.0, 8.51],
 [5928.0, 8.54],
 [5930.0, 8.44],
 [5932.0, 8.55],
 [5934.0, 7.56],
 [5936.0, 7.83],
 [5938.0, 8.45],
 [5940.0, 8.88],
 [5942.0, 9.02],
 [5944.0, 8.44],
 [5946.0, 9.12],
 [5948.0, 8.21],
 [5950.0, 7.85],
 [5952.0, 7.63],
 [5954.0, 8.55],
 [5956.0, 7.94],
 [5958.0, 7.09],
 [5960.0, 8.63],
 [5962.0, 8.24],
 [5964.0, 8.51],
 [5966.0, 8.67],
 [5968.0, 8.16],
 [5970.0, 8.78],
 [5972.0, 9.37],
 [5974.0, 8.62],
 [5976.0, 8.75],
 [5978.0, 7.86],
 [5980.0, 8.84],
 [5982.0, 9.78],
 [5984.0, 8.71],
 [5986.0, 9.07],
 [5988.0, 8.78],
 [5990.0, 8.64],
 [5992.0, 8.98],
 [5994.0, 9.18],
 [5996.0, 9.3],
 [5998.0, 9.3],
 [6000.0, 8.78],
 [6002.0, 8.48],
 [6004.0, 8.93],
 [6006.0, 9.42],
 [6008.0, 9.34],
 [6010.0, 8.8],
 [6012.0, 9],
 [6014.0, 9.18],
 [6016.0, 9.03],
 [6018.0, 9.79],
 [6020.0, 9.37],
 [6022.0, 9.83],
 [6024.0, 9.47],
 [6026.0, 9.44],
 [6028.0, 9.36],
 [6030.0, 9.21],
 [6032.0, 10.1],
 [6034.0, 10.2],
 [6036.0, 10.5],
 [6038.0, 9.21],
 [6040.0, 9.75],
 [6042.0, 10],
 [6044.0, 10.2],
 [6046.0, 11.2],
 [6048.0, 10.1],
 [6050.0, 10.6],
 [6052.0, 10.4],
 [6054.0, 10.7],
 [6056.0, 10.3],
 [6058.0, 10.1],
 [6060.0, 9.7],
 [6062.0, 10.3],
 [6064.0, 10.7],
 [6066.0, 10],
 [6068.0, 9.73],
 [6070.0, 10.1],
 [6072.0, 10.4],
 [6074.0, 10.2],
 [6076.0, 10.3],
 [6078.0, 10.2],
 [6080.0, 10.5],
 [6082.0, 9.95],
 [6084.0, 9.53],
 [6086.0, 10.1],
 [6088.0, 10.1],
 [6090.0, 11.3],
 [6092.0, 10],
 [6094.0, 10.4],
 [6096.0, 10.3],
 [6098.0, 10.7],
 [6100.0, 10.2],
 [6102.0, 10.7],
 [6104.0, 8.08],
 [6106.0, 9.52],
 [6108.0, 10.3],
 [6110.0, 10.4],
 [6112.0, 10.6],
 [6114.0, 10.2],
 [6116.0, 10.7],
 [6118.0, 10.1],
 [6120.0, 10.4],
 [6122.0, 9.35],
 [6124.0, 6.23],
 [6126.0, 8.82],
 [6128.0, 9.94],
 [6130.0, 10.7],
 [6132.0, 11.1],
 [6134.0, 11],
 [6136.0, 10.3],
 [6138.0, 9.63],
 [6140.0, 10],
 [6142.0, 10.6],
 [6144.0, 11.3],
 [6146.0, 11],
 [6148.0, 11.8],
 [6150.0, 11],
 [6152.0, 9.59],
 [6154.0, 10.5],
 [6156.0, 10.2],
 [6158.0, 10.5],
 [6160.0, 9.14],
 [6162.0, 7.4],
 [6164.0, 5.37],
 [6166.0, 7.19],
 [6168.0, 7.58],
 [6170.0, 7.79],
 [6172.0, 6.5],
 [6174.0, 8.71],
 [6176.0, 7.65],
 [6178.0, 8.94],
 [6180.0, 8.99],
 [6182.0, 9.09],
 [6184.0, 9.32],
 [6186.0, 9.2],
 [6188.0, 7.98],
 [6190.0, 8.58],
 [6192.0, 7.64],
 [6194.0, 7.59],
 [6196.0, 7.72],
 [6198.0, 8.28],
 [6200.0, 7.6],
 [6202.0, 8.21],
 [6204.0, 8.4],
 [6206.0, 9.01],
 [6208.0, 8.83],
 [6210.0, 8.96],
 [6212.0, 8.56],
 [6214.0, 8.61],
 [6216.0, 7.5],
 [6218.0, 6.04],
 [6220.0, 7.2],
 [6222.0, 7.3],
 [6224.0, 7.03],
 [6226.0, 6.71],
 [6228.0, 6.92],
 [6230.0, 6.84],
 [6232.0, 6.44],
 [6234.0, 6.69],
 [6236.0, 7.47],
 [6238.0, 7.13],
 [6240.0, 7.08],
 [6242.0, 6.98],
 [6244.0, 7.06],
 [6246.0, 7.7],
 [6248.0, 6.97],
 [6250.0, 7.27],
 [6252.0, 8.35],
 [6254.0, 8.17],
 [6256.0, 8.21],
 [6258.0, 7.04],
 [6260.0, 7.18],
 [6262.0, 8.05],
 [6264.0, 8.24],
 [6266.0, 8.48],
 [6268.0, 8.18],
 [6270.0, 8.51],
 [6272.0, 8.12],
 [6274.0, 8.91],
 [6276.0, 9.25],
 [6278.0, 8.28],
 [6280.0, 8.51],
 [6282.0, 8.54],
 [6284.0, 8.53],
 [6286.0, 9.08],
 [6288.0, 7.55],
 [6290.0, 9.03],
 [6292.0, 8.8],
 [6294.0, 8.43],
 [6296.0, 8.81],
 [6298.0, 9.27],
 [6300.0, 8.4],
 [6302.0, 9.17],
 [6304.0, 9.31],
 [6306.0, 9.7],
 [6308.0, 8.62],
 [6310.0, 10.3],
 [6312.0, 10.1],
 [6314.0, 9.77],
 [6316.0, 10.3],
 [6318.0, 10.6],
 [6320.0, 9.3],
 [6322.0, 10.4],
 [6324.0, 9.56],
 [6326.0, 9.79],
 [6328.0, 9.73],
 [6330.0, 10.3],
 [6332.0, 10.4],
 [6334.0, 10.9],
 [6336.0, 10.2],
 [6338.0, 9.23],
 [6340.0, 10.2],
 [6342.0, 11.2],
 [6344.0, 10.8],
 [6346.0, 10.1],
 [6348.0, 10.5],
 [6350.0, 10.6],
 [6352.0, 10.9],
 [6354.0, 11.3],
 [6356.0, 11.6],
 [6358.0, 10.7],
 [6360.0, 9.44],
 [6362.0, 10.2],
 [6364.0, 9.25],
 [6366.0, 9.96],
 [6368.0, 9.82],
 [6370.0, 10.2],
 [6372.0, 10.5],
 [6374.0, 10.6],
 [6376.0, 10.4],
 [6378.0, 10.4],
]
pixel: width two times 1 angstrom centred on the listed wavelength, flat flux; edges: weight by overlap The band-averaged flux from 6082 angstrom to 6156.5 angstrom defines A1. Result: 10.2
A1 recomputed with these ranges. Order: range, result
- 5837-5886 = 8.88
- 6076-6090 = 10.2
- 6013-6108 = 10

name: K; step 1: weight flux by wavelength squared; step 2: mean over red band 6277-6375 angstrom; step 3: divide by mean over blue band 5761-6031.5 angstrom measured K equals 1.3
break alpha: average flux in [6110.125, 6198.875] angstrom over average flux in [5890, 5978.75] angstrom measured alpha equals 1.22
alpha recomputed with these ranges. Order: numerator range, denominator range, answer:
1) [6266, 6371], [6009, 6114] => 0.96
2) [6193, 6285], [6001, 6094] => 0.79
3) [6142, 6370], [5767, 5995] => 1.03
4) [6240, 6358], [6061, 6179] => 0.94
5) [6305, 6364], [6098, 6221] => 1.12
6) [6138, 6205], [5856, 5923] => 1.22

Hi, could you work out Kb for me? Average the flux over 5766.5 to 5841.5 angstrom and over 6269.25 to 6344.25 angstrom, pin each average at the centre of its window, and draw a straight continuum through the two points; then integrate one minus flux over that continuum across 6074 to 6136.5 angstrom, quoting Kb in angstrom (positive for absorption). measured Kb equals -3.5 angstrom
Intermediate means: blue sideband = 9.73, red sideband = 9.41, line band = 10.1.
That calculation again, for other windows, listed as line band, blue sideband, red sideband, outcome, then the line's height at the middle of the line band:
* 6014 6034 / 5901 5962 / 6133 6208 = -2.7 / 8.39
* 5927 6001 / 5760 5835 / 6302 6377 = 9.1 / 9.76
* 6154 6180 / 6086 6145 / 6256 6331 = 4.2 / 9.77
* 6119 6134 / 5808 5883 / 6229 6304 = -2.1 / 8.41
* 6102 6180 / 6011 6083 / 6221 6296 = -3.9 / 9.02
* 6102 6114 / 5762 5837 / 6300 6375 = 0.0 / 9.91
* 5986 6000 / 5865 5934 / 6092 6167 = -1.2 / 8.3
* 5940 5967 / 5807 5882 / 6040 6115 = 3.7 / 9.66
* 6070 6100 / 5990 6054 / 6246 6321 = -3.0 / 9.35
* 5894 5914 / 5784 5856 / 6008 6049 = 7.1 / 9.66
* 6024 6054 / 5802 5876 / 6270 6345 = -2.1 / 9.36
